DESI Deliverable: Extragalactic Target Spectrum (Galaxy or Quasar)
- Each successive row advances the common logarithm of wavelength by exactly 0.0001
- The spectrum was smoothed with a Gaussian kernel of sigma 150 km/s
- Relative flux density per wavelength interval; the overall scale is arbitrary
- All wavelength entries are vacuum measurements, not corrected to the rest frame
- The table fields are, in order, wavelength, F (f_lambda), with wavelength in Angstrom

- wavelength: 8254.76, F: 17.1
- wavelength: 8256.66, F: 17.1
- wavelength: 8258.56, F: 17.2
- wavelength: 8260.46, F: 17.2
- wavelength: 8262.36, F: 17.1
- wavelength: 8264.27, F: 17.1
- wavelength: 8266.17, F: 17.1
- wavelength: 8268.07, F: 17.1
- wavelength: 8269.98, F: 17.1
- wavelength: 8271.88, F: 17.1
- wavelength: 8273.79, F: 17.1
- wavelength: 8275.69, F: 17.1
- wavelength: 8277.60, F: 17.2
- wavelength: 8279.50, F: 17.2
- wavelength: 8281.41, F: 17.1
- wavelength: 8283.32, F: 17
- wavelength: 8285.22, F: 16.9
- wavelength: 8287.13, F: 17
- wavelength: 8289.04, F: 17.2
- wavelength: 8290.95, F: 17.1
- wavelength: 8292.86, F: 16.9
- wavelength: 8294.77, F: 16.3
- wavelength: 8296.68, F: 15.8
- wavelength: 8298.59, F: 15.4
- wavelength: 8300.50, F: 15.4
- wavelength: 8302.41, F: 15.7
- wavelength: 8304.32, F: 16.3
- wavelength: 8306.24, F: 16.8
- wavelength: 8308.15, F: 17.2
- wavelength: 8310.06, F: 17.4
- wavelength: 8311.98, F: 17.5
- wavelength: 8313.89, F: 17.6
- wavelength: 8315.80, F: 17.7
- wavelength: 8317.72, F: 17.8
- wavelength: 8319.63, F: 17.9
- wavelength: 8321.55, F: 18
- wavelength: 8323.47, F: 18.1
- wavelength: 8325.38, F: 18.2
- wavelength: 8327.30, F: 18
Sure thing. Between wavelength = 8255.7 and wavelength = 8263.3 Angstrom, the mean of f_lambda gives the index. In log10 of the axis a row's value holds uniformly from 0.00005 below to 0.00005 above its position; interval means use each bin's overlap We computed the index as 17.2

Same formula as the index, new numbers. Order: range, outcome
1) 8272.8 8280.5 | 17.1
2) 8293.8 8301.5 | 15.7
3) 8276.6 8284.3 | 17.1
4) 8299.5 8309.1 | 16.3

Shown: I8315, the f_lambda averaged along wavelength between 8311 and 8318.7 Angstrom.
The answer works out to 17.7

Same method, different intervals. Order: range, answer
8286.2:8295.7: 16.9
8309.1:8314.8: 17.5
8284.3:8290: 17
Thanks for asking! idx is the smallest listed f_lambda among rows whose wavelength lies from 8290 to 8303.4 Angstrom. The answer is 15.4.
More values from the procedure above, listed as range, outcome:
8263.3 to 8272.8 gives 17.1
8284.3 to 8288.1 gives 16.9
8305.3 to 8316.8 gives 16.8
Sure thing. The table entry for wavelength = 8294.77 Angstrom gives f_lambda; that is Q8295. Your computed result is 16.3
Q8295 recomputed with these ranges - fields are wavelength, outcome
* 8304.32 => 16.3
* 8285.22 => 16.9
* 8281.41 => 17.1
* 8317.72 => 17.8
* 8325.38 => 18.2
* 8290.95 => 17.1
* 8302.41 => 15.7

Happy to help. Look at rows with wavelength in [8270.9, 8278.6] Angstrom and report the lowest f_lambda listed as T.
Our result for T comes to 17.1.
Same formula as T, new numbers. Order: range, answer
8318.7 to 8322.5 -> 17.9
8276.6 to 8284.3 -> 17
